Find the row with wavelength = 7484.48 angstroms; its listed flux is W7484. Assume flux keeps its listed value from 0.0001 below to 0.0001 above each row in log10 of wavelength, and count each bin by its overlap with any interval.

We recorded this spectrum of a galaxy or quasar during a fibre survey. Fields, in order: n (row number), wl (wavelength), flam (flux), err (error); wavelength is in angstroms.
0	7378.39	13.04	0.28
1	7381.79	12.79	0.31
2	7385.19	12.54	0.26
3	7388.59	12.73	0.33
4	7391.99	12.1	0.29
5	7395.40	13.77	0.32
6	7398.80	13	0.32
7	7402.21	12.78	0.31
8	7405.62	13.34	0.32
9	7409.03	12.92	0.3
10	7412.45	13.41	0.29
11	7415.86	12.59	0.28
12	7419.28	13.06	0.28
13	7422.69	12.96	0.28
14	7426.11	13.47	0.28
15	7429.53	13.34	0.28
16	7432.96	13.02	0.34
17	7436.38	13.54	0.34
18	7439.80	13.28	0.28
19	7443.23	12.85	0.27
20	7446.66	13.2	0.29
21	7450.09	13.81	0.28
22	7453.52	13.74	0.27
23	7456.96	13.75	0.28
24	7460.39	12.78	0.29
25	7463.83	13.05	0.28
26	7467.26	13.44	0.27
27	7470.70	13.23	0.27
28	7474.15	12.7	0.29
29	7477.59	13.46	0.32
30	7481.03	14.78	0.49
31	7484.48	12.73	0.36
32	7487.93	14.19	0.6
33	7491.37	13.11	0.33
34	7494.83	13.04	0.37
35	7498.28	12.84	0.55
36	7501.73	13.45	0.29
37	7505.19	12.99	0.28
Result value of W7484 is 12.73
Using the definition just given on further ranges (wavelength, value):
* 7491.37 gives 13.11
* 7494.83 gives 13.04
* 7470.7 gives 13.23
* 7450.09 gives 13.81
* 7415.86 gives 12.59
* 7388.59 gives 12.73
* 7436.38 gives 13.54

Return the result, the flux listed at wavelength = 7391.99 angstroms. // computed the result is 12.1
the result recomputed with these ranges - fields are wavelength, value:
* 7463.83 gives 13.05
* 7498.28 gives 12.84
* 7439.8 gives 13.28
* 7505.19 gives 12.99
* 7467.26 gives 13.44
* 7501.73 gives 13.45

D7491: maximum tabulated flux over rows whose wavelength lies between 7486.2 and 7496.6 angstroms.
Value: 14.19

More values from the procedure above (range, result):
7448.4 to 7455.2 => 13.81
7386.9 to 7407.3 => 13.77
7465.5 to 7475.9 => 13.44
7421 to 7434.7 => 13.47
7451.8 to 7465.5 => 13.75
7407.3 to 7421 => 13.41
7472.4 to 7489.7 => 14.78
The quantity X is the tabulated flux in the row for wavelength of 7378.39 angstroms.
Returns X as 13.04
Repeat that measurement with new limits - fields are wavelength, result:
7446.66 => 13.2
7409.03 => 12.92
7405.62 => 13.34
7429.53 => 13.34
